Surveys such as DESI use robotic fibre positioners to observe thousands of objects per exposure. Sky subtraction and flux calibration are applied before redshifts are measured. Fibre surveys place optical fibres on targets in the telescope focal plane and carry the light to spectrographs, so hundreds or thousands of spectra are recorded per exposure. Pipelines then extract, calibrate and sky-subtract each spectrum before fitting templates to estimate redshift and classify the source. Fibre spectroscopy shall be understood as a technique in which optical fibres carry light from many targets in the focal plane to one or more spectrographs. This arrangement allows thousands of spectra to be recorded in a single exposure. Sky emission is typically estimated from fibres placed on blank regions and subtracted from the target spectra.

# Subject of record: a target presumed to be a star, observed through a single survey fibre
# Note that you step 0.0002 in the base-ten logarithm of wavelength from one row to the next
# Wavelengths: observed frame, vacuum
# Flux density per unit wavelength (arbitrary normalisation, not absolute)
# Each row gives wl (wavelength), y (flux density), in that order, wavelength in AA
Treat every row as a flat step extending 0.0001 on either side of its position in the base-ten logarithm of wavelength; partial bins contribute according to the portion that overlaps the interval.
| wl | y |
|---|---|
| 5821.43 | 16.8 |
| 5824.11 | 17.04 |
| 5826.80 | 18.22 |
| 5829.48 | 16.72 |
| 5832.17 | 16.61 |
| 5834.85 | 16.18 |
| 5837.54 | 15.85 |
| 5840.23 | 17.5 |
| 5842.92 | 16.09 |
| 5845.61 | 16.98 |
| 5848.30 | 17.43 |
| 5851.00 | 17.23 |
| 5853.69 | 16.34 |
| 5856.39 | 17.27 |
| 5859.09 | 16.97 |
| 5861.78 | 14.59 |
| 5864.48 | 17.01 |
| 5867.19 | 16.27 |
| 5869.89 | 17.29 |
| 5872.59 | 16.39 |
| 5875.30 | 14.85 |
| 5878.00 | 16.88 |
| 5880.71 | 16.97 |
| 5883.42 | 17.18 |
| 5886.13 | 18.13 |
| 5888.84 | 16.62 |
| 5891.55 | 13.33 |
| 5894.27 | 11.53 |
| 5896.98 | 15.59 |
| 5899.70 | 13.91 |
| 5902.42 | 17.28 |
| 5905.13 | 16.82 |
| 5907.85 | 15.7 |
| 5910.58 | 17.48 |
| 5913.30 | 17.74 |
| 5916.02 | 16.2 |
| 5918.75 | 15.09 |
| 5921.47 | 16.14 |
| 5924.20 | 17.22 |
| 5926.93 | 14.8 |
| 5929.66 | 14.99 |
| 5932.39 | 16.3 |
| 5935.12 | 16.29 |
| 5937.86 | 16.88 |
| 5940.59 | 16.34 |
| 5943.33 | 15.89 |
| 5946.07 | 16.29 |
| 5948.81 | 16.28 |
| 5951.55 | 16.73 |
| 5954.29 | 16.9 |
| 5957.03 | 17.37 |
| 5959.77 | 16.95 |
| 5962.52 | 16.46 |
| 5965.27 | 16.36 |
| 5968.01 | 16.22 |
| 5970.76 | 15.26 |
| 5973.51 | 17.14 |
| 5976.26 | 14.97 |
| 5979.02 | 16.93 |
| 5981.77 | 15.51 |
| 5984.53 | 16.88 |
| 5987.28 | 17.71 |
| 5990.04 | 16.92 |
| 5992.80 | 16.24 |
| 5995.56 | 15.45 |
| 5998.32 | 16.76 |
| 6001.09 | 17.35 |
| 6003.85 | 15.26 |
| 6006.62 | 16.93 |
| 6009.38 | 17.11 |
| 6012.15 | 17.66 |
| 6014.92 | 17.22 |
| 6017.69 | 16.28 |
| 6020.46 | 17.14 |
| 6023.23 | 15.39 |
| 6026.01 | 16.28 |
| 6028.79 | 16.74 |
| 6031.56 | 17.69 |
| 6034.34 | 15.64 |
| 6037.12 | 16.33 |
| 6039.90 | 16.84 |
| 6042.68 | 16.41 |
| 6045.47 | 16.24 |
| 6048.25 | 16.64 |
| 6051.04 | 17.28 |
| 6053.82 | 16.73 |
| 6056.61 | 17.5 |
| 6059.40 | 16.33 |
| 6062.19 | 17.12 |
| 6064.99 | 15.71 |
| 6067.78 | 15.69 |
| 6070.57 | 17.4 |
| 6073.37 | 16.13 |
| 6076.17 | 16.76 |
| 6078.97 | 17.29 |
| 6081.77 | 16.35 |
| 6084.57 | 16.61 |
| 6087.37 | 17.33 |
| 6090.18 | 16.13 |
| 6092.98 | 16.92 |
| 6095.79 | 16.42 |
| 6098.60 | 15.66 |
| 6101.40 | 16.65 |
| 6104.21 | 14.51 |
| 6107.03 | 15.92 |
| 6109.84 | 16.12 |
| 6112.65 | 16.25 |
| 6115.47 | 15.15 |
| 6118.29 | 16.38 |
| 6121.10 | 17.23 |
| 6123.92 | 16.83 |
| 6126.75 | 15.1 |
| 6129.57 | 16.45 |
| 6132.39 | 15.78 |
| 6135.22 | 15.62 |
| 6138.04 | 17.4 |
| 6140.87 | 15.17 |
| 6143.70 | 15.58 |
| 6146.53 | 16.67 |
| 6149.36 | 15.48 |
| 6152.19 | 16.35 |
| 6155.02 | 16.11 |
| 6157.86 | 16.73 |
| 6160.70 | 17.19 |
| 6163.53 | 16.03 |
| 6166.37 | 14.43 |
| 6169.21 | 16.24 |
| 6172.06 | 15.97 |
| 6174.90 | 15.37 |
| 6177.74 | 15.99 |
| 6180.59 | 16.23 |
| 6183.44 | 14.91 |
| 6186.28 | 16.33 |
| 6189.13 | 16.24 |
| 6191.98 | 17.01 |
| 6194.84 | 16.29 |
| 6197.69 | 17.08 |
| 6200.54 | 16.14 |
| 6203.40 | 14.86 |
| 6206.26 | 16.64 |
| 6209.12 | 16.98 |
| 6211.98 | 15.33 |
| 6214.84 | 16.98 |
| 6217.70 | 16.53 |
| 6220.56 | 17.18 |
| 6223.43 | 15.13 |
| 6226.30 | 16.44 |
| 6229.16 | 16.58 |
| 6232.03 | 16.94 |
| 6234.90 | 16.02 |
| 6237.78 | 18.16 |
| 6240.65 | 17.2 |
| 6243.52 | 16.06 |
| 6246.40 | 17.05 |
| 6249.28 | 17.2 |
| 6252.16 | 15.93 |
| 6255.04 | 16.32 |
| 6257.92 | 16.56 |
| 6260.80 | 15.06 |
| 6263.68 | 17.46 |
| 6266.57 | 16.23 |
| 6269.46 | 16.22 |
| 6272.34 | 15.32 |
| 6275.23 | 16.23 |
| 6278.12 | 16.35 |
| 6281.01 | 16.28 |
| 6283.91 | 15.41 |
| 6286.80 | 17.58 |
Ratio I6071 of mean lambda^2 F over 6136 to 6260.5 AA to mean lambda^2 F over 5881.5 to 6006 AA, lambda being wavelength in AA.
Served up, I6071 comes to 1.09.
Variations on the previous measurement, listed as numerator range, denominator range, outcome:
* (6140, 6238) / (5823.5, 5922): 1.10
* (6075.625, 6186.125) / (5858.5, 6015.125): 1.06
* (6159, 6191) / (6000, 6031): 1.01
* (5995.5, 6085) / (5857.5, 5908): 1.10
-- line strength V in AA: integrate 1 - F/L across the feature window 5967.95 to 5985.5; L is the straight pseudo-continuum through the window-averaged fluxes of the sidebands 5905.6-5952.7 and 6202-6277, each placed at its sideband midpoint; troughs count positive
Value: 0.2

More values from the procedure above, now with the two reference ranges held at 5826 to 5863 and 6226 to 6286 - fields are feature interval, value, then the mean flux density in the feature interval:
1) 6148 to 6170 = 0.6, 16.1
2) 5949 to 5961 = -0.2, 16.9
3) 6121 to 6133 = 0.2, 16.2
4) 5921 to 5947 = 0.8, 16.1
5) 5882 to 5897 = 1.2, 15.4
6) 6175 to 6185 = 0.5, 15.7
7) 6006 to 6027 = -0.2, 16.8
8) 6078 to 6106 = 0.3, 16.4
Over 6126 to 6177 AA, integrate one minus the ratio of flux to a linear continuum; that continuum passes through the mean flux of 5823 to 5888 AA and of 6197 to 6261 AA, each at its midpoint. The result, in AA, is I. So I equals 1.7 AA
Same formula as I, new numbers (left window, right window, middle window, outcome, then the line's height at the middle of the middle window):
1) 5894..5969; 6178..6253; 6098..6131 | 0.7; 16.4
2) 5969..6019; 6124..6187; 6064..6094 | -0.6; 16.2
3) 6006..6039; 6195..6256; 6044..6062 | -0.1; 16.7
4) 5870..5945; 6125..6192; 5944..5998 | -1.4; 16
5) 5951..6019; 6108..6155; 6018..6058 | -0.5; 16.4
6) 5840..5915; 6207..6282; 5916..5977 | 0.4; 16.3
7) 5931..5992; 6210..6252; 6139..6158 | 0.7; 16.6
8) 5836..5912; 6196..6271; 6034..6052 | -0.2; 16.4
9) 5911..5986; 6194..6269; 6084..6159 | 1.2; 16.4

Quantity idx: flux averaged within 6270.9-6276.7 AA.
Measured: 15.8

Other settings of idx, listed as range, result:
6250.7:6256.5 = 16.1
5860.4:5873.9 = 16.3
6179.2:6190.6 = 15.9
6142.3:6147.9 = 16.1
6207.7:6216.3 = 16.4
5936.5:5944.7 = 16.4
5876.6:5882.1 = 16.9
